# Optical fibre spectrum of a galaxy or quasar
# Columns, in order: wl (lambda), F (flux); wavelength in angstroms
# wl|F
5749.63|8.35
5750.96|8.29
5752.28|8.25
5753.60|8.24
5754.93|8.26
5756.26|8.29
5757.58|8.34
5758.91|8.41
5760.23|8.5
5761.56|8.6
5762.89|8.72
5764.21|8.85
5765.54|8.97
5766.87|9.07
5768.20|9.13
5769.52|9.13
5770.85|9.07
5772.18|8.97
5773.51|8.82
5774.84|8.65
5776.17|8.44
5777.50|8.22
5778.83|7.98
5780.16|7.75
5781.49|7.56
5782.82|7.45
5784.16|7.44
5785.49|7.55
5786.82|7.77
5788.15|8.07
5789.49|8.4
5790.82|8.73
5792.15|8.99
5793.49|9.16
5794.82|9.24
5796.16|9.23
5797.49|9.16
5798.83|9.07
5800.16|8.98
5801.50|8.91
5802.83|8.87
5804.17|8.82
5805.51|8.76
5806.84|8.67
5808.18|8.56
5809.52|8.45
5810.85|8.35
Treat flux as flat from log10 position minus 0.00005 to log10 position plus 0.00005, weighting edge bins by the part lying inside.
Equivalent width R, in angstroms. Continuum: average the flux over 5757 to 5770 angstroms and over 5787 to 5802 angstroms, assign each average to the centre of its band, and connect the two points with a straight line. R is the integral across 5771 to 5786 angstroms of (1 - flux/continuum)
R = 1.2 angstroms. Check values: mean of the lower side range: 8.77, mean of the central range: 8.11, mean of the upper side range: 8.86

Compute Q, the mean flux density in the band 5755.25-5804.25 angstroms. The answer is 8.57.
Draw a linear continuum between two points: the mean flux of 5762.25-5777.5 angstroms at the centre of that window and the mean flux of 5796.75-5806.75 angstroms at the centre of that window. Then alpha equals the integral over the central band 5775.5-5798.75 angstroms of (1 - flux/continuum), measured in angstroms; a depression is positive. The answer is 1.51 angstroms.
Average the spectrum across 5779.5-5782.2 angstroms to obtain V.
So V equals 7.66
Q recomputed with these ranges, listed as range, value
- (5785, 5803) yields 8.73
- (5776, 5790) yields 7.85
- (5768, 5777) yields 8.87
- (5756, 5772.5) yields 8.78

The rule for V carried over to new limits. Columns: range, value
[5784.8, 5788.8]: 7.81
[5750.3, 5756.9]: 8.26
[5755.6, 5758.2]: 8.33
